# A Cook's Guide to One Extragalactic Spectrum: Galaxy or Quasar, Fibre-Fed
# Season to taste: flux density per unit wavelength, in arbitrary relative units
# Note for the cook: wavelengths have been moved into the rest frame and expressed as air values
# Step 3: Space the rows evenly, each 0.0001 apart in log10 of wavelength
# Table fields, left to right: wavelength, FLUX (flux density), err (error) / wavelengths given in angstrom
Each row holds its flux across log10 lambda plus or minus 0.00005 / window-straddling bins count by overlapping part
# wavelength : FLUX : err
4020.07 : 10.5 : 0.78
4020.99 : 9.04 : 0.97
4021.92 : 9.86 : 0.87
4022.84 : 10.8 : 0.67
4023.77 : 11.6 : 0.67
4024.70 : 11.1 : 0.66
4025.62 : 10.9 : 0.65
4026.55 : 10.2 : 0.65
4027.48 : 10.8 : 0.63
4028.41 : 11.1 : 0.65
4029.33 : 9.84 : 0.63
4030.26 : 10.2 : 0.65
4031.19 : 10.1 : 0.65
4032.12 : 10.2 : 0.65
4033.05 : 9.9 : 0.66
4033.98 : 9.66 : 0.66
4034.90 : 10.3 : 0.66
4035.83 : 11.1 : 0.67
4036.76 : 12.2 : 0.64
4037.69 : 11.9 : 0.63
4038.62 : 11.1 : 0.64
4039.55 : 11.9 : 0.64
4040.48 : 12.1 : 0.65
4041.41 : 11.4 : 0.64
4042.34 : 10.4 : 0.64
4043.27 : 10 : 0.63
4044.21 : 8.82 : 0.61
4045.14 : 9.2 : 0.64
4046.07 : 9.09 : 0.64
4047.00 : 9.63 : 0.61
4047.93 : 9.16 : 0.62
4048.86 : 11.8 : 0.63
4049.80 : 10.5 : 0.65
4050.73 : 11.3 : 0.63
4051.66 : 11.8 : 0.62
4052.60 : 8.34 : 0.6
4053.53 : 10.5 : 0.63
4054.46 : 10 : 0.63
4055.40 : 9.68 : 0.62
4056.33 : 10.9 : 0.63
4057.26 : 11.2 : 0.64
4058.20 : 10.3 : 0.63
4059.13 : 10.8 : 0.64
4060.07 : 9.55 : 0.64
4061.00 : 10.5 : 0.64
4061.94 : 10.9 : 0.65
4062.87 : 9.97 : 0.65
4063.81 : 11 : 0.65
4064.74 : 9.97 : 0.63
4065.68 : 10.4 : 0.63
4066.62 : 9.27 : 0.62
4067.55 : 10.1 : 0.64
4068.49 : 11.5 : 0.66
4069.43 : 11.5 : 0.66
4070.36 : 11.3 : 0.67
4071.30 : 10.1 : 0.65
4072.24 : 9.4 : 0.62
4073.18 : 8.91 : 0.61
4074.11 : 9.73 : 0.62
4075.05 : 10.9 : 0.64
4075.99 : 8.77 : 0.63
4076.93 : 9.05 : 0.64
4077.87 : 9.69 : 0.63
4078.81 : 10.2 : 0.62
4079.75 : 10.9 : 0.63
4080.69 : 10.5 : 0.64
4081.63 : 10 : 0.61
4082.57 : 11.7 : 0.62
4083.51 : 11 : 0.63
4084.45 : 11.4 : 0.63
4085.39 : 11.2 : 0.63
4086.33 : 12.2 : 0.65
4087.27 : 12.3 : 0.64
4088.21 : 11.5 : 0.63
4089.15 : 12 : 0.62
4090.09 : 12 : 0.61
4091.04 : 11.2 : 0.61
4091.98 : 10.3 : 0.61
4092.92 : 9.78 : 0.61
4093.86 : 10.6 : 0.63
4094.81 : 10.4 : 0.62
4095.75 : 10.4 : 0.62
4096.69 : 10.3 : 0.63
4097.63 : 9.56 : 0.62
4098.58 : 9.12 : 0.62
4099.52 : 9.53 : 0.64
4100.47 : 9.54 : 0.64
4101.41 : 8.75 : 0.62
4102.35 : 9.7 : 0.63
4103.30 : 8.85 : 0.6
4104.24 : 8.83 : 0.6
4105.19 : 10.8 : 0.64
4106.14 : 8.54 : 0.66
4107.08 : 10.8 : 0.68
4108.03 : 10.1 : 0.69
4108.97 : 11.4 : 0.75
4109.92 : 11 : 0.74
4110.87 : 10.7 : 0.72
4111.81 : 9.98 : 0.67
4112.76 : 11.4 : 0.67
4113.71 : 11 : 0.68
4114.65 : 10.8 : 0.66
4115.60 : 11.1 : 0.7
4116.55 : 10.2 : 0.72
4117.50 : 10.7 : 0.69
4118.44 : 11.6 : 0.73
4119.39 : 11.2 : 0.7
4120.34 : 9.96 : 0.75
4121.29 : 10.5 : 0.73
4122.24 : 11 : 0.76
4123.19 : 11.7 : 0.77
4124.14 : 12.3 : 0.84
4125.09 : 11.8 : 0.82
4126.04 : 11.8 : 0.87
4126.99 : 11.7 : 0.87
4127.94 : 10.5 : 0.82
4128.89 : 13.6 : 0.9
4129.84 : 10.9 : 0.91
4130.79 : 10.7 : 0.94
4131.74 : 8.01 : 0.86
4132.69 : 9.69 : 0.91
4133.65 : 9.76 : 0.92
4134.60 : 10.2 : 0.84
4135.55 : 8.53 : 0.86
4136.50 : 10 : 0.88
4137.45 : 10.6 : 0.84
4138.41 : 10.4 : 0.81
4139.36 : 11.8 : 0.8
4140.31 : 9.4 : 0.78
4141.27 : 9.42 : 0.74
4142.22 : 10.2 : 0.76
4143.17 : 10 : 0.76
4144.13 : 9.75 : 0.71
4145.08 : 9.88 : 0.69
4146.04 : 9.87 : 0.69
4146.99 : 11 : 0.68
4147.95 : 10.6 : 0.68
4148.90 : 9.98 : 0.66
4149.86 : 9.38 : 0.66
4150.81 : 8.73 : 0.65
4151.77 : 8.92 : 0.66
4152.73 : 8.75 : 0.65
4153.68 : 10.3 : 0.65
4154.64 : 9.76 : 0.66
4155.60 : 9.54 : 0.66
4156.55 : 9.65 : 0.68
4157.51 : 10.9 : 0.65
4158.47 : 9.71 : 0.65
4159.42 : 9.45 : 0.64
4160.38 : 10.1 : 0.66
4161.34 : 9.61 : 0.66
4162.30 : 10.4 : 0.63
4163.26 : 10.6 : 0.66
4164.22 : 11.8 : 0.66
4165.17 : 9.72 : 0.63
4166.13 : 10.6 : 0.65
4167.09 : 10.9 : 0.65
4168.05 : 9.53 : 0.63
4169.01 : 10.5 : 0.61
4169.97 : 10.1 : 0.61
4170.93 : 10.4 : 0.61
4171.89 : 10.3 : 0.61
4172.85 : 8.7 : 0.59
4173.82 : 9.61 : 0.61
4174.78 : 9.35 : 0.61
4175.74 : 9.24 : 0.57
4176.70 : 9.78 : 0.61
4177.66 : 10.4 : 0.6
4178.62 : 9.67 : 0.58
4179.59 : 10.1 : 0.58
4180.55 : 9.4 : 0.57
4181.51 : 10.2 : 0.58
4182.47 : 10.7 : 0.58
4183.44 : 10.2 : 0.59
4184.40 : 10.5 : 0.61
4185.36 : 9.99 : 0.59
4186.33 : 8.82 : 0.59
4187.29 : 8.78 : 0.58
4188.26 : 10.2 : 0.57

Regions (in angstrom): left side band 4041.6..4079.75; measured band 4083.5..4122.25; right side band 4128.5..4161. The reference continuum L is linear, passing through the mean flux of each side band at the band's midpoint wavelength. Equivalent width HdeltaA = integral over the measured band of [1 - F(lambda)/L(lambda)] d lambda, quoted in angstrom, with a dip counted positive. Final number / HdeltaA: -1.8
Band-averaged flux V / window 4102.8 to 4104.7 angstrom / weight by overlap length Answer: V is 8.85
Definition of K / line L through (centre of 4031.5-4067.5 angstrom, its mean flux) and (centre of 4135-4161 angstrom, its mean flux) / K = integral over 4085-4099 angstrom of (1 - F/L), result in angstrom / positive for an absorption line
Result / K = -0.9 angstrom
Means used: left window 10.4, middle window 10.9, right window 9.88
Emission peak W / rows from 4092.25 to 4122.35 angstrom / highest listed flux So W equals 11.6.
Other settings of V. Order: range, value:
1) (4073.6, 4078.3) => 9.62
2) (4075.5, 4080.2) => 9.71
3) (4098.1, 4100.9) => 9.37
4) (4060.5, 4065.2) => 10.5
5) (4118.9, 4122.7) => 10.7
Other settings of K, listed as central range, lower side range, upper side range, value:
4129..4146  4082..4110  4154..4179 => 0.3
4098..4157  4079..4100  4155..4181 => 0.9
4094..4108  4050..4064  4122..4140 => 1.3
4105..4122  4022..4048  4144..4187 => -0.8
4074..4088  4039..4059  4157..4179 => -0.5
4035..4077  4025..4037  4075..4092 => 1.0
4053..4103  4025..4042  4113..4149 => 1.5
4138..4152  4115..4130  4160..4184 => 1.0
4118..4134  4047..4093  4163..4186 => -1.1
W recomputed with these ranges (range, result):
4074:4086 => 11.7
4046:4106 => 12.3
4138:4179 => 11.8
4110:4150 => 13.6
